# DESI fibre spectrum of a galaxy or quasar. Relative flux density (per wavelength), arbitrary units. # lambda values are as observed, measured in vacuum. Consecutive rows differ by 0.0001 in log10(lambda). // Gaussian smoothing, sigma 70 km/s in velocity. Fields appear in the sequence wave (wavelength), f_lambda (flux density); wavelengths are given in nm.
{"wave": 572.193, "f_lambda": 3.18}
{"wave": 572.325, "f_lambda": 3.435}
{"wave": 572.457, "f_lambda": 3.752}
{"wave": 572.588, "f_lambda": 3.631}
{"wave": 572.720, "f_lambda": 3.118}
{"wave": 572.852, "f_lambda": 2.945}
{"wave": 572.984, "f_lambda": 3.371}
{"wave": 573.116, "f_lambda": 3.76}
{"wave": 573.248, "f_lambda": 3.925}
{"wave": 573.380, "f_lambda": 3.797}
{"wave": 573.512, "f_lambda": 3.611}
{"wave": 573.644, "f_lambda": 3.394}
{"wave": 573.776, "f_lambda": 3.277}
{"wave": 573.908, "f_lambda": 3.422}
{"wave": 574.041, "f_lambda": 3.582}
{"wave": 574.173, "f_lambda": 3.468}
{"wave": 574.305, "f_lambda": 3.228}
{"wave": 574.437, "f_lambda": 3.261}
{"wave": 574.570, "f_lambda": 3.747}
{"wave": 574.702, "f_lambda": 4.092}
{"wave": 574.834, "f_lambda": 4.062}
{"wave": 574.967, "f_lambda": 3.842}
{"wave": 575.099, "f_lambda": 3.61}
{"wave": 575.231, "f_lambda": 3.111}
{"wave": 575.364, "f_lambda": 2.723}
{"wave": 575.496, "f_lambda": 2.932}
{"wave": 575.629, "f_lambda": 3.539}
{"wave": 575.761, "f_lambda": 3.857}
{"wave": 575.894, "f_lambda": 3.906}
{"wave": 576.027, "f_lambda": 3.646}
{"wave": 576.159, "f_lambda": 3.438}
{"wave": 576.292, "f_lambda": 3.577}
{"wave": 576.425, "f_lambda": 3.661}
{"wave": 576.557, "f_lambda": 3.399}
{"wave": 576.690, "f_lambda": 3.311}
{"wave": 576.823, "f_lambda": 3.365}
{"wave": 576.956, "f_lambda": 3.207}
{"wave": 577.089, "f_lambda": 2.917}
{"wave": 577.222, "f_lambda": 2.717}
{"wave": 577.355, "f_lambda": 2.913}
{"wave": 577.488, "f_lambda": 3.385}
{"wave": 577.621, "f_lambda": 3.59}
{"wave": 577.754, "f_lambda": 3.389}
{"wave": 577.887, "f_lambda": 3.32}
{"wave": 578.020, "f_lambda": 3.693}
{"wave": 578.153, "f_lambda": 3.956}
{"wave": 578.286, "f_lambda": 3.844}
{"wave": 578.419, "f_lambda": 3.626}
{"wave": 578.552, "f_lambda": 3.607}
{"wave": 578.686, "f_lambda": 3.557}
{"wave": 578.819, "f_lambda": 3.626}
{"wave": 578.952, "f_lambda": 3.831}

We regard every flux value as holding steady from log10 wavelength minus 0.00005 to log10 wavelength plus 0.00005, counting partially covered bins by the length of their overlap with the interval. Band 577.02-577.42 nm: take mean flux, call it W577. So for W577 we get 2.85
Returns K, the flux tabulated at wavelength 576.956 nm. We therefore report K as 3.207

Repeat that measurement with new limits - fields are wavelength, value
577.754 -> 3.389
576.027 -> 3.646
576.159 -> 3.438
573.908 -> 3.422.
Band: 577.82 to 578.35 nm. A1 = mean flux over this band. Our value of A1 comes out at 3.7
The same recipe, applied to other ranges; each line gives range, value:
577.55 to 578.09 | 3.5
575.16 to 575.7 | 3.09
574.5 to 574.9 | 3.96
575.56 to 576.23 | 3.67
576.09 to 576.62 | 3.53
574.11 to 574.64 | 3.43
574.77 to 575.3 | 3.65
